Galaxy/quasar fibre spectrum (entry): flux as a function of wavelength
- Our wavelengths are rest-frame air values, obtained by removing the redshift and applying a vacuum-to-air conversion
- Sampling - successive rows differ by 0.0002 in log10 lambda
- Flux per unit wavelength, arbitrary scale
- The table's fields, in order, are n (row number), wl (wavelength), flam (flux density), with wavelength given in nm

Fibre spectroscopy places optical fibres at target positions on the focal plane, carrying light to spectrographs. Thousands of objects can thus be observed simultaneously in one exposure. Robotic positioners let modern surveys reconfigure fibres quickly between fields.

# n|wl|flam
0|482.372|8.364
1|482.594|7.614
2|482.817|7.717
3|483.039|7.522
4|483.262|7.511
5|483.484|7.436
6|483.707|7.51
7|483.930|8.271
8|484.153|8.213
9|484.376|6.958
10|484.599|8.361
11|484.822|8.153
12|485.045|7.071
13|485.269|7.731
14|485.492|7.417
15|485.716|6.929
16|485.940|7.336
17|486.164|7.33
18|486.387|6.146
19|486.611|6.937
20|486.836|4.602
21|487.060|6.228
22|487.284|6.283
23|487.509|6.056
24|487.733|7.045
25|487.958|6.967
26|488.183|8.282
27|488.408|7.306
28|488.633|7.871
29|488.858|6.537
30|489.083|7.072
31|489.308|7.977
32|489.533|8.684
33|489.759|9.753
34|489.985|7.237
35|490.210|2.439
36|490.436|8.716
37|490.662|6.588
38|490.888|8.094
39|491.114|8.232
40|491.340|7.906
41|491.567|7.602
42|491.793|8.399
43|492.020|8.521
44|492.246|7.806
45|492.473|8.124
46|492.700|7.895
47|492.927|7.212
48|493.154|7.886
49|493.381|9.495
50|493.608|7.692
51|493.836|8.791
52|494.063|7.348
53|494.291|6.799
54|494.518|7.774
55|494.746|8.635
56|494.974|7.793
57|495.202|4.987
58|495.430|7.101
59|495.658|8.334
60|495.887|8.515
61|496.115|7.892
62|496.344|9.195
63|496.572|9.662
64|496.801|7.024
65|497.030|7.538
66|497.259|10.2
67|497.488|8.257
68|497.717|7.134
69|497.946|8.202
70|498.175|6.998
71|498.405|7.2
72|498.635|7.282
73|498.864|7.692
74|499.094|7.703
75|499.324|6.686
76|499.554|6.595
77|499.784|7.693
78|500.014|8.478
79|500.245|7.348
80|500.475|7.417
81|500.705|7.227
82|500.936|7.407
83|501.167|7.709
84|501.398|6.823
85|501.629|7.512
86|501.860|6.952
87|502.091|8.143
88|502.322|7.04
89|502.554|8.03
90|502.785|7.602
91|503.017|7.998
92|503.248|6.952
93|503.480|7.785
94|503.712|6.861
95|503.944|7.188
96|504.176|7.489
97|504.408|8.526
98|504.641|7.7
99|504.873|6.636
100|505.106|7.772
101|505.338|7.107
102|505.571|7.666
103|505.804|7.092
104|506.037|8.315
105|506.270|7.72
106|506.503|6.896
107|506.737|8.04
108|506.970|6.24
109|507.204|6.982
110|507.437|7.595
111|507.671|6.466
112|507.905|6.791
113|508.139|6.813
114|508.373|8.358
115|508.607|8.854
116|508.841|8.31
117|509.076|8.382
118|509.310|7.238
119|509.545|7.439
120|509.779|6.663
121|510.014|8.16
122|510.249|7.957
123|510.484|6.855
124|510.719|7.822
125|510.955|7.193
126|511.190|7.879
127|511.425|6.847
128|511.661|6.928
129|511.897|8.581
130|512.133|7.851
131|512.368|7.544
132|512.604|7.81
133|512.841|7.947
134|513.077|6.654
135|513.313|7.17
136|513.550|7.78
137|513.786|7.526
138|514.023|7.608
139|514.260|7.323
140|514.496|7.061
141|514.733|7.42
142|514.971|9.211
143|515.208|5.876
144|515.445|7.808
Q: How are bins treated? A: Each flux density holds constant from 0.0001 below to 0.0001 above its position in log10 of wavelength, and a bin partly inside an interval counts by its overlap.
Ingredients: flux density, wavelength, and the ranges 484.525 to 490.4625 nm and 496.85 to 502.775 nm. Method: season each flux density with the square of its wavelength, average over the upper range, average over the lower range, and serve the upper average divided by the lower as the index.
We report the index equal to 1.12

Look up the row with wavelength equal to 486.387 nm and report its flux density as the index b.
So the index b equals 6.146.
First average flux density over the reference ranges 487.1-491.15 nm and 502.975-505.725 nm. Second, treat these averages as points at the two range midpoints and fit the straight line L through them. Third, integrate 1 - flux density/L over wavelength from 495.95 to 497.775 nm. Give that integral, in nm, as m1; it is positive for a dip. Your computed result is -0.26 nm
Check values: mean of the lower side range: 7.25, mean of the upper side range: 7.46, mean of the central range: 8.41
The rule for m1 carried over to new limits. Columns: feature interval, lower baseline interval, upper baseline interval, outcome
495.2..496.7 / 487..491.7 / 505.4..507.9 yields -0.18 nm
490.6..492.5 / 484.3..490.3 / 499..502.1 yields -0.20 nm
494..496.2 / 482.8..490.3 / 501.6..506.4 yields -0.05 nm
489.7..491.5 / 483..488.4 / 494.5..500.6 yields 0.03 nm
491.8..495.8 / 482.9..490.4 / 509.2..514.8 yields -0.28 nm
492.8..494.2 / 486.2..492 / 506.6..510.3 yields -0.15 nm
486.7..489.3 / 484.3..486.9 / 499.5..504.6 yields 0.14 nm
